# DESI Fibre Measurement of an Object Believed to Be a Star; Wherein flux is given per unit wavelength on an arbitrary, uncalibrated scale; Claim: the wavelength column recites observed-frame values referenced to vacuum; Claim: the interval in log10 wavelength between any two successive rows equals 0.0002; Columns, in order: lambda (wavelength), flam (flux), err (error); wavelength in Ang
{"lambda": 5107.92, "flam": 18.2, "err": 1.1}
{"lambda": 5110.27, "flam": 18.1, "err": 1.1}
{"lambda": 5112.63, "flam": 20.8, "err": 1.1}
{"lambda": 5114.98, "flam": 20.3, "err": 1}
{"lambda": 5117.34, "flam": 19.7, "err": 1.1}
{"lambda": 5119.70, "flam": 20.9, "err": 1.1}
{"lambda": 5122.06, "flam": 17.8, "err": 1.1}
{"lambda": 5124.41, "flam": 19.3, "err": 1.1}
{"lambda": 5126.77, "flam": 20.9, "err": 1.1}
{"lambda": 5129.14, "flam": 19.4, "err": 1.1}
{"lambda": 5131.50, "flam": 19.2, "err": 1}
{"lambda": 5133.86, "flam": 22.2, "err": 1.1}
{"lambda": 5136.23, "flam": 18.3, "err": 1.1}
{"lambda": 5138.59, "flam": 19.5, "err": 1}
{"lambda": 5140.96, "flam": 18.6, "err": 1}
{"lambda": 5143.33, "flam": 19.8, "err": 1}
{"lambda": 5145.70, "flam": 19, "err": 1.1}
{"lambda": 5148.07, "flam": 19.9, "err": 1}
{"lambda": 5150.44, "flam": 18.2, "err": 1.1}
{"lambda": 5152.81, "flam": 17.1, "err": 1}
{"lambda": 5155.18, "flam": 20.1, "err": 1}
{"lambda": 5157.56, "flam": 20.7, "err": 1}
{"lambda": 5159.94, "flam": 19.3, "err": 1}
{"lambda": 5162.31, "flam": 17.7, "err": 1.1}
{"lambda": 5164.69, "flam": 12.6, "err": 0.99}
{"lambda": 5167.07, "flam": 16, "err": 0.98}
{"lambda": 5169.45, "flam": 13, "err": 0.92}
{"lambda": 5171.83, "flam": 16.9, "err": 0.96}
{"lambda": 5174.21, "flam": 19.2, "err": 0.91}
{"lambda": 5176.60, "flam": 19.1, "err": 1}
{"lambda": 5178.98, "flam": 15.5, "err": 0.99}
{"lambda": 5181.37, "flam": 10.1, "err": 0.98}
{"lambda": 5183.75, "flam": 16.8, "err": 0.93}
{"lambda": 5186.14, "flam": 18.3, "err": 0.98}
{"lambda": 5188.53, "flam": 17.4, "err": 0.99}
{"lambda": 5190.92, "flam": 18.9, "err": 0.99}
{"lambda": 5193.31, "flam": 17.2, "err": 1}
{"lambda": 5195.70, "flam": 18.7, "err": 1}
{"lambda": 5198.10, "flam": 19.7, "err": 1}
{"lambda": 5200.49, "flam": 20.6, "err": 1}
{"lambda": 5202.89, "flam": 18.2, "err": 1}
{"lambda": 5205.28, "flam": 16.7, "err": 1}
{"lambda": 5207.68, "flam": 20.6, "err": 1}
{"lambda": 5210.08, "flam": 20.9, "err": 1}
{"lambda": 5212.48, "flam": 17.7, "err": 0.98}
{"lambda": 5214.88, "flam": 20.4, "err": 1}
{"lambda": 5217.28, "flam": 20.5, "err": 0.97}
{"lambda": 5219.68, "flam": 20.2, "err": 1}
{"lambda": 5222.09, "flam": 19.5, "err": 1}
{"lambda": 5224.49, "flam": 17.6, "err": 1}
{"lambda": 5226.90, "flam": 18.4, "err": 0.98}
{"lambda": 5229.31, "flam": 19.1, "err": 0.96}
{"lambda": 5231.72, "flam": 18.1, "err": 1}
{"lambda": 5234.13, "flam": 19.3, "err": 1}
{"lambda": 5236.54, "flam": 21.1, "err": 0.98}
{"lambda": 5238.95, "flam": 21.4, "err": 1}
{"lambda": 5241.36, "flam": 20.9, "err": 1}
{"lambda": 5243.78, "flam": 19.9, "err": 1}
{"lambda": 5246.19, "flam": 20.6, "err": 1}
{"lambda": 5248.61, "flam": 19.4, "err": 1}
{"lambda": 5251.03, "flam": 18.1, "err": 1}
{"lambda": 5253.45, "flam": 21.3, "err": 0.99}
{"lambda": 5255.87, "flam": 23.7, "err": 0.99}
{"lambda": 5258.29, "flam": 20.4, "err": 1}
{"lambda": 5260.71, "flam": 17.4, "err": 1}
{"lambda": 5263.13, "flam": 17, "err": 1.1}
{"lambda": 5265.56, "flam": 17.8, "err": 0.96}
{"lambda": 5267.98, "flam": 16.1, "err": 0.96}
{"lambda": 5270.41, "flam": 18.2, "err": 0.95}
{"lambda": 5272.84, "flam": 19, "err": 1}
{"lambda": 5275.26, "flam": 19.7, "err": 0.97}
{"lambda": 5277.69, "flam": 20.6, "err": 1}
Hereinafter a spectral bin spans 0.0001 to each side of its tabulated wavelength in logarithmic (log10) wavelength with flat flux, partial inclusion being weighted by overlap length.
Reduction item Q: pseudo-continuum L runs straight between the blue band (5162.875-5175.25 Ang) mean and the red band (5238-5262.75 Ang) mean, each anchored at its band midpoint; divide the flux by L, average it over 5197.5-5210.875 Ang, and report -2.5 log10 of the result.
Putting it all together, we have -0.107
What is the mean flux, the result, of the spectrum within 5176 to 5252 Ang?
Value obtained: 18.8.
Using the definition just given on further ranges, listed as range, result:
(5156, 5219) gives 17.8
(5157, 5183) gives 16.3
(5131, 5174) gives 18.2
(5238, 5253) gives 20.1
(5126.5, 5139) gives 19.9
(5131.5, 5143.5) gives 19.6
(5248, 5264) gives 19.7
